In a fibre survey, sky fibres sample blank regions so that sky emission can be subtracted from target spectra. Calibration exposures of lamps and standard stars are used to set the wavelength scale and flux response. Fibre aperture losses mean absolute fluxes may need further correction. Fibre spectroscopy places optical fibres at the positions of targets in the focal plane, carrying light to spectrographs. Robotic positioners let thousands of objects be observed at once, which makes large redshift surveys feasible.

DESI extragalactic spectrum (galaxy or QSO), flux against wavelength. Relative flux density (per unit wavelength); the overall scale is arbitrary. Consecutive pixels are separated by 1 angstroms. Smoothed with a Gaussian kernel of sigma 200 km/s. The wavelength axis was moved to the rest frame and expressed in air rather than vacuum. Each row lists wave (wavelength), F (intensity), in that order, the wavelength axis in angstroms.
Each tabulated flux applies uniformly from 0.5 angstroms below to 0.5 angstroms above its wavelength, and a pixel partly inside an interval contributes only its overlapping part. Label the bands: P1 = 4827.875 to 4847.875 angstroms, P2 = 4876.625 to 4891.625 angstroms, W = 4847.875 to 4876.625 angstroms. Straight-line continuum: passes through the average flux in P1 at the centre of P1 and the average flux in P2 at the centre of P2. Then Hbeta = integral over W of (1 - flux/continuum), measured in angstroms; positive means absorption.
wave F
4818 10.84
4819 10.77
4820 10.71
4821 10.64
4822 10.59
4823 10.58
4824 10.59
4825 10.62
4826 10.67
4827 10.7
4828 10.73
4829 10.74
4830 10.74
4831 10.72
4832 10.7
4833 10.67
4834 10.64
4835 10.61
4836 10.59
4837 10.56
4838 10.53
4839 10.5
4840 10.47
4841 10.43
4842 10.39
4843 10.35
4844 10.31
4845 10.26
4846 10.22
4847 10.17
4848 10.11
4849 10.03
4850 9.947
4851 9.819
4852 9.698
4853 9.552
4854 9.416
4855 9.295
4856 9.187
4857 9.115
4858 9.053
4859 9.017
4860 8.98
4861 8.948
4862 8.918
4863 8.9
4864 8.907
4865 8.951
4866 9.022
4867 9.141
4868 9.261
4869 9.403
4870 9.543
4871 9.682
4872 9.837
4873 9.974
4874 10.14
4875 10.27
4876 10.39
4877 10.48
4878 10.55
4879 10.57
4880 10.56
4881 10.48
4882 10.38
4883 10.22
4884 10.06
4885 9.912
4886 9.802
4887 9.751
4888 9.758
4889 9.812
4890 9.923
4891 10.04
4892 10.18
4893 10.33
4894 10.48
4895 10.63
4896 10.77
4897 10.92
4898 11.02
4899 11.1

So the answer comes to 2.4 angstroms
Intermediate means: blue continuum 10.5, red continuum 10.2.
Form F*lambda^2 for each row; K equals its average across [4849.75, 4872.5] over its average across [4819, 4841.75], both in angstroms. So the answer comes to 0.9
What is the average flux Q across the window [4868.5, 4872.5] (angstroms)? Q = 9.62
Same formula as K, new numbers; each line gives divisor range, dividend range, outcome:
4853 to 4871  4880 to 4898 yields 1.13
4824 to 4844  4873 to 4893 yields 0.98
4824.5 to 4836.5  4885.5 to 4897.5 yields 0.98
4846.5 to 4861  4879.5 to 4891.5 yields 1.07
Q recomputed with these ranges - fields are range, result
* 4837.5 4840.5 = 10.5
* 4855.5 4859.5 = 9.09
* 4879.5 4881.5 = 10.5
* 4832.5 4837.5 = 10.6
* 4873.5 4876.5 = 10.3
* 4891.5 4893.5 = 10.3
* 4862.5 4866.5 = 8.95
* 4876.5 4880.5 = 10.5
